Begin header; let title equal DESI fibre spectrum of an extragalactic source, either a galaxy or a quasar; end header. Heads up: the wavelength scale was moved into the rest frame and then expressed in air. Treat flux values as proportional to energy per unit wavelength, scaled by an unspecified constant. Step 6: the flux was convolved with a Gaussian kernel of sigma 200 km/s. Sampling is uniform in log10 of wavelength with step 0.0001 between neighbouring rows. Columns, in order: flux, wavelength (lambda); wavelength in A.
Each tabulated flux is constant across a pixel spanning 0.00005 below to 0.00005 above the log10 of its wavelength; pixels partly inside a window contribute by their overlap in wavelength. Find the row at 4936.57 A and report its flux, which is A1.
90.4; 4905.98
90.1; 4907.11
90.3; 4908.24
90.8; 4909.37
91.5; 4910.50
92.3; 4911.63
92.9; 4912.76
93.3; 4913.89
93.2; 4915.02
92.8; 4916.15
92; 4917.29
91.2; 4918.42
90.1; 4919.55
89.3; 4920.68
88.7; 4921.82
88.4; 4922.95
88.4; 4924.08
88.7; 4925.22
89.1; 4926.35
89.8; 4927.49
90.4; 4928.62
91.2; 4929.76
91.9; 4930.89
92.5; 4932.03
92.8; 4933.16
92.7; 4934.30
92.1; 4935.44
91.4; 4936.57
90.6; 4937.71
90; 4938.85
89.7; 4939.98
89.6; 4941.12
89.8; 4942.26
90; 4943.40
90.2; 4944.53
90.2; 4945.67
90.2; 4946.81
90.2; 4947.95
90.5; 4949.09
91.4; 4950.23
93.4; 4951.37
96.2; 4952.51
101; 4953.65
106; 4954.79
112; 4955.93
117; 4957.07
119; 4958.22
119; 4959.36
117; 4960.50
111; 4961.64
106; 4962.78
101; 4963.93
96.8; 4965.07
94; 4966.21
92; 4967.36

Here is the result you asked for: 91.4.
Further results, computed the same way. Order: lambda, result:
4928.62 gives 90.4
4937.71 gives 90.6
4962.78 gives 106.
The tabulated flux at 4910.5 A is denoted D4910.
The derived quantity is 91.5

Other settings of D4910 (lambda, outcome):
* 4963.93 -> 101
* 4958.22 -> 119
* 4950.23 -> 91.4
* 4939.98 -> 89.7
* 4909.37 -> 90.8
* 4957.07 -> 117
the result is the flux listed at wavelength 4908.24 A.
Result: 90.3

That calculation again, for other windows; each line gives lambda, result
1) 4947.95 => 90.2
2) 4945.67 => 90.2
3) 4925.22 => 88.7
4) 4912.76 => 92.9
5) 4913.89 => 93.3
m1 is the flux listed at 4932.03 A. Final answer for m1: 92.5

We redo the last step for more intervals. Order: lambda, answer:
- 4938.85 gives 90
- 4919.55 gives 90.1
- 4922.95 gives 88.4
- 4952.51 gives 96.2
